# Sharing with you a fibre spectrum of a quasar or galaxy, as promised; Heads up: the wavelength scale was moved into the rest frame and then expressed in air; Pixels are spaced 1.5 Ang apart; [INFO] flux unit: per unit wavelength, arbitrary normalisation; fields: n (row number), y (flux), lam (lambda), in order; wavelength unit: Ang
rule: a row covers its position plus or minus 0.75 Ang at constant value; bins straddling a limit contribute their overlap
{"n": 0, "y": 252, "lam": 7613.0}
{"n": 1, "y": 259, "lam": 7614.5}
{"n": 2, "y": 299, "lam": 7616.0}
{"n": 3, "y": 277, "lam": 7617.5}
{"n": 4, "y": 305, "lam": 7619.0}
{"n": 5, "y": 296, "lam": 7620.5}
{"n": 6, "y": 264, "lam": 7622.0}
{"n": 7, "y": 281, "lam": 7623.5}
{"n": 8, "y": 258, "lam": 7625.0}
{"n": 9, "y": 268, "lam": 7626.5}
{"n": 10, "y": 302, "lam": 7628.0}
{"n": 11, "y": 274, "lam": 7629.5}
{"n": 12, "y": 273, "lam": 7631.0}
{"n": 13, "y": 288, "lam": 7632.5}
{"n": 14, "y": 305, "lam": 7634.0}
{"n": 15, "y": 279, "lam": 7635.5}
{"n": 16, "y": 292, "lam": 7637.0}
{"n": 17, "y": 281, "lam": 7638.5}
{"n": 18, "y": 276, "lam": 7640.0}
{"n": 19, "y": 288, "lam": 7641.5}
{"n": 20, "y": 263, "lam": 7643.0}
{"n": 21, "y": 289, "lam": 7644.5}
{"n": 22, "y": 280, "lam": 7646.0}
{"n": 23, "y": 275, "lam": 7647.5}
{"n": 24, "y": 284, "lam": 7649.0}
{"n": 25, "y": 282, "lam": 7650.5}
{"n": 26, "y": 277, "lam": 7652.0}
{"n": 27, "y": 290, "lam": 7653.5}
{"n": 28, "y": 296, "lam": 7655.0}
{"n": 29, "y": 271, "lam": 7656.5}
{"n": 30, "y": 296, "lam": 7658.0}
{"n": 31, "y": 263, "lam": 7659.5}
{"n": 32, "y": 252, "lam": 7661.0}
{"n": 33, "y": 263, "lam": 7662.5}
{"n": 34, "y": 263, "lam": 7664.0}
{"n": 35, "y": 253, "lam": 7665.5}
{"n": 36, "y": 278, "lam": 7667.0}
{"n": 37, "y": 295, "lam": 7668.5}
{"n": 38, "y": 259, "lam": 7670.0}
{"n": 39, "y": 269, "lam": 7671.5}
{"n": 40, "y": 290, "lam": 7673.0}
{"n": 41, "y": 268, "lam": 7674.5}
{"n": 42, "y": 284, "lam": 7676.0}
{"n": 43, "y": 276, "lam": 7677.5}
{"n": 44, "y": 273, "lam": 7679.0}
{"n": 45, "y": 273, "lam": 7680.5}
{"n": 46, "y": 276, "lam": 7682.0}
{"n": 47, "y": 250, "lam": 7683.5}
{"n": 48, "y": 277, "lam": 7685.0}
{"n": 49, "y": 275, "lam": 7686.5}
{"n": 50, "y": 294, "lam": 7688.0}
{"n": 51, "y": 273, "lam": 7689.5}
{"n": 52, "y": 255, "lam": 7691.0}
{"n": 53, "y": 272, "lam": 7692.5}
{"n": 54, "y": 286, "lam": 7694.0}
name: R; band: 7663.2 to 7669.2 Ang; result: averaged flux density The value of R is 272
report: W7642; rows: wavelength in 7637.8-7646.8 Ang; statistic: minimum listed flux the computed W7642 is 263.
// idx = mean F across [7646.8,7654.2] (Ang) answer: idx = 282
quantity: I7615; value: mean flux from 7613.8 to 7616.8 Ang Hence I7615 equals 279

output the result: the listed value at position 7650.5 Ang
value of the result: 282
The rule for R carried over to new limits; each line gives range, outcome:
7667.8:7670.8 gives 277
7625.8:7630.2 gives 282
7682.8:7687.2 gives 267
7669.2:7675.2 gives 272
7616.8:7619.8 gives 291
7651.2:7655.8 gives 287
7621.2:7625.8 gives 268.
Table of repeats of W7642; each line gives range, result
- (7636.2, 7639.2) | 281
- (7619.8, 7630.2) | 258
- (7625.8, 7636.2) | 268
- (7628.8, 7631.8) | 273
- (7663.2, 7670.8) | 253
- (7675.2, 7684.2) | 250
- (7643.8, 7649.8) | 275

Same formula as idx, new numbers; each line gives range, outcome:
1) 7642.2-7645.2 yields 276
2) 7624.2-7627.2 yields 263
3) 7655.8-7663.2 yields 269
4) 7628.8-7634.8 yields 285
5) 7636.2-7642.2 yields 284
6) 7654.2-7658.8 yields 287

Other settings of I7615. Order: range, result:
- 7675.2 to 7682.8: 276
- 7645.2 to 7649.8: 280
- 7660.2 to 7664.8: 259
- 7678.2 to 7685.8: 270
